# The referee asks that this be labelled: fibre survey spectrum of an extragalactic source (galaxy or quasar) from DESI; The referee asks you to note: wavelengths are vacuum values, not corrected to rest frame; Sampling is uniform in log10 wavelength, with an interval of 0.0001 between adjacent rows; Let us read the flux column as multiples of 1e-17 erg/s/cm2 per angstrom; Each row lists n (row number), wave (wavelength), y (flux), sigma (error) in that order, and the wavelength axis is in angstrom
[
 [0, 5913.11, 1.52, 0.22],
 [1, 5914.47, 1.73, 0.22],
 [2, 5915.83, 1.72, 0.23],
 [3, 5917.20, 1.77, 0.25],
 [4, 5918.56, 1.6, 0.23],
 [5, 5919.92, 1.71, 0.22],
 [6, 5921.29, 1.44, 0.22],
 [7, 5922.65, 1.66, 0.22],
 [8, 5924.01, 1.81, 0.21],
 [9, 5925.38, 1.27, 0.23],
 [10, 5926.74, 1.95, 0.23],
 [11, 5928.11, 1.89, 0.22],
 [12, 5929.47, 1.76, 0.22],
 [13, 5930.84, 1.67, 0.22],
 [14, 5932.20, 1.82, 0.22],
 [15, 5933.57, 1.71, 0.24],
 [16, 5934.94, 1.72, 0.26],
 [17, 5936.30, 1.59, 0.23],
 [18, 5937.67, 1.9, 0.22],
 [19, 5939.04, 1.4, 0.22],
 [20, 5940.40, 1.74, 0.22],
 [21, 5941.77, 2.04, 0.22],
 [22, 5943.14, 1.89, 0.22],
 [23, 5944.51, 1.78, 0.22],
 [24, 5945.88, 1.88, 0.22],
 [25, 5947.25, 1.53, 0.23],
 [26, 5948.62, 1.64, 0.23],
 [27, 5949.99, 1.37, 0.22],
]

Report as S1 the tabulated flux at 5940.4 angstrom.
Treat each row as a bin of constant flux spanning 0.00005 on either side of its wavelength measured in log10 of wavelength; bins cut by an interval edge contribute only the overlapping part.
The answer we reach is 1.74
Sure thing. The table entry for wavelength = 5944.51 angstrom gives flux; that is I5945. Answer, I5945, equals 1.78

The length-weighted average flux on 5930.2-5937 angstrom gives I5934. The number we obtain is 1.7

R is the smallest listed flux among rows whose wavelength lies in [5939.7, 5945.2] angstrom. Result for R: 1.74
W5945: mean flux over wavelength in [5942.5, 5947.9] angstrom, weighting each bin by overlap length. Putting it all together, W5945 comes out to 1.77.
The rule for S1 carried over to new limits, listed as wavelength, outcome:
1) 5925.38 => 1.27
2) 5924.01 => 1.81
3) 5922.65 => 1.66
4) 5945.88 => 1.88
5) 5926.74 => 1.95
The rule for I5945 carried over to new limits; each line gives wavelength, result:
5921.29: 1.44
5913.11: 1.52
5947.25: 1.53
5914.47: 1.73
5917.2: 1.77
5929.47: 1.76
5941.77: 2.04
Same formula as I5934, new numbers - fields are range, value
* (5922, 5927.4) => 1.67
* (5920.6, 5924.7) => 1.63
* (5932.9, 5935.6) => 1.71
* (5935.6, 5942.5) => 1.74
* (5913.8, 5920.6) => 1.71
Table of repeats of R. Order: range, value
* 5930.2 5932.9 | 1.67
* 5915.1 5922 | 1.44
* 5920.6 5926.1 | 1.27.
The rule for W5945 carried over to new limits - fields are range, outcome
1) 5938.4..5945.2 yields 1.77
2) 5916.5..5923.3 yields 1.63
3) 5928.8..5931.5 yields 1.71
